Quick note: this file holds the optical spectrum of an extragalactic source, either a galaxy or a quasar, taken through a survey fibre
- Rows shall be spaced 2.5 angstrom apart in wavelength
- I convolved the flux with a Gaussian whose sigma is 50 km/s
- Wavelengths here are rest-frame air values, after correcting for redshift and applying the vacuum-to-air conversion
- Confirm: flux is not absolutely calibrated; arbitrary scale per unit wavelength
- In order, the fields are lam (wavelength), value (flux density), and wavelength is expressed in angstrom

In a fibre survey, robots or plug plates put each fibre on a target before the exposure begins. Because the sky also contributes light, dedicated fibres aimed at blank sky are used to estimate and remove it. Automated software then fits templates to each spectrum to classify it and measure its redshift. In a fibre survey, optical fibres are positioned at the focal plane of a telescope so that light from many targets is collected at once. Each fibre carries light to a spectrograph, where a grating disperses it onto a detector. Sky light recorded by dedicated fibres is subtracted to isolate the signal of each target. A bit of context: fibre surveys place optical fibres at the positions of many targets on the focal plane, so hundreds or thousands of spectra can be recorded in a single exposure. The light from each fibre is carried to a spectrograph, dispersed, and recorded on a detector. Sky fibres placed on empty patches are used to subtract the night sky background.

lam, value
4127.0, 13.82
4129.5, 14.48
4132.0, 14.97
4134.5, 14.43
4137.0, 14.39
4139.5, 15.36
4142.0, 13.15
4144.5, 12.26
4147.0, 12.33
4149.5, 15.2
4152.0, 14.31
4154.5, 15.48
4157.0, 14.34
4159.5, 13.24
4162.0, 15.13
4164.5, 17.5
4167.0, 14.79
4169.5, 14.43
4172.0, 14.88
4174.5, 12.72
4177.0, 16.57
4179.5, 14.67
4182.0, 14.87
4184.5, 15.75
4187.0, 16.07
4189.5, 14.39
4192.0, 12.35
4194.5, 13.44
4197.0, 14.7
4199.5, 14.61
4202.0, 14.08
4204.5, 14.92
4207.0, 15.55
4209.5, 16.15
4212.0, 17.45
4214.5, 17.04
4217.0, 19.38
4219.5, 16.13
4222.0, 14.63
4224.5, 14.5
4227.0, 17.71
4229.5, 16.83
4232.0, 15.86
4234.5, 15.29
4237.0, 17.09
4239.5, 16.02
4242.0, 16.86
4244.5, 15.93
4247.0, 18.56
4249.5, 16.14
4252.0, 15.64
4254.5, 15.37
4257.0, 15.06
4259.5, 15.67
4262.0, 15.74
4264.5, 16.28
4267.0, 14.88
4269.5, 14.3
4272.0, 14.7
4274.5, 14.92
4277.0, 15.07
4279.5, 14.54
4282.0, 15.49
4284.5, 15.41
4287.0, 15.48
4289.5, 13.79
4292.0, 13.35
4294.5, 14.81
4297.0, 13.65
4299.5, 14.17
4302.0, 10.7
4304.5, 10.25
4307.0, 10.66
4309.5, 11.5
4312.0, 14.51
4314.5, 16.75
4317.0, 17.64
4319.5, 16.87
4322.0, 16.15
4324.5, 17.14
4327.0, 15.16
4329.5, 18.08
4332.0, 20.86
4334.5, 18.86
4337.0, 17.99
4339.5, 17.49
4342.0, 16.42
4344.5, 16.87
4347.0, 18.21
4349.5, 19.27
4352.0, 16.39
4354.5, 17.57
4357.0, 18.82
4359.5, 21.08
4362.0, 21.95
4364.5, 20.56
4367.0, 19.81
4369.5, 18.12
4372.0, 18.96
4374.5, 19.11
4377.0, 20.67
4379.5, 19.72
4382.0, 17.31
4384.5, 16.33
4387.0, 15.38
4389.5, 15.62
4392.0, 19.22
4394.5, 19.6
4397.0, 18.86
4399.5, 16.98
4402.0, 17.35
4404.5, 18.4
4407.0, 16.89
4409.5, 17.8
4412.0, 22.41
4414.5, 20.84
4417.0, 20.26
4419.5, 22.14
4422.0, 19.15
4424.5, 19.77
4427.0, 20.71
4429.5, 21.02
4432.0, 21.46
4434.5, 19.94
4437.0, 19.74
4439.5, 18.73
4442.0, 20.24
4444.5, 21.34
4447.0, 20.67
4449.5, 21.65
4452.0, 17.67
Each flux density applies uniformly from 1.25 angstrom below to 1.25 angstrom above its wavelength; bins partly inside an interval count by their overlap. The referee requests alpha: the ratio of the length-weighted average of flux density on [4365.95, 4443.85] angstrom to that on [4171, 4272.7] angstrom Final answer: 1.23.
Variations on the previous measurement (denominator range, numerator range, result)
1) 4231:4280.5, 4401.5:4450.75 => 1.28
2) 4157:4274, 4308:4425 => 1.17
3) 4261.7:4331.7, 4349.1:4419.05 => 1.27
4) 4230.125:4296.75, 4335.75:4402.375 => 1.19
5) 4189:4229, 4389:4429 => 1.24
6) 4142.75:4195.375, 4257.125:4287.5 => 1.05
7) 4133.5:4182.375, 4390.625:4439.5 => 1.35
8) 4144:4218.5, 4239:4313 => 0.98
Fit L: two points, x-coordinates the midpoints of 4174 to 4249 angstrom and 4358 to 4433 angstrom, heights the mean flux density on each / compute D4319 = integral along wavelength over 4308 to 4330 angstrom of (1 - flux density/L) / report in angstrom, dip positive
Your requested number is 2.4 angstrom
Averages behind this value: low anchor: 15.7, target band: 15.8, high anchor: 19.2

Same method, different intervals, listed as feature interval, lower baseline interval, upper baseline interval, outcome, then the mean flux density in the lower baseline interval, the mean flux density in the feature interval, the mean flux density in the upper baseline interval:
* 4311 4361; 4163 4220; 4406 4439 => 1.9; 15.3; 17.6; 20.2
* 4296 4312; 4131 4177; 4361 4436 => 4.9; 14.4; 12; 19.2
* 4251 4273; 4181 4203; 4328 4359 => 1.2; 14.5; 15.3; 18.1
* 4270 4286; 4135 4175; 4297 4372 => 1.1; 14.4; 15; 16.9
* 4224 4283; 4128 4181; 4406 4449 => 2.8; 14.5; 15.8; 20.2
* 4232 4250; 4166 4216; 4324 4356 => -0.7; 15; 16.5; 17.7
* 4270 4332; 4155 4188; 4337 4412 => 8.7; 15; 14.7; 18.4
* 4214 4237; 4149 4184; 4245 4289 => -1.8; 14.9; 16.4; 15.5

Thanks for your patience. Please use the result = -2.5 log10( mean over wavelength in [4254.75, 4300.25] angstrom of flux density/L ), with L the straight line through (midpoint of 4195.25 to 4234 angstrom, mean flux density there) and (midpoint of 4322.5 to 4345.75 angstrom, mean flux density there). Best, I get 0.13 mag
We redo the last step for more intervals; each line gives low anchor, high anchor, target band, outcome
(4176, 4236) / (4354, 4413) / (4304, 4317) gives 0.288 mag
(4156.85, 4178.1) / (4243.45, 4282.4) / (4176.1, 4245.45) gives -0.036 mag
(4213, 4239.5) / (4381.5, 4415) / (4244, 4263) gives 0.044 mag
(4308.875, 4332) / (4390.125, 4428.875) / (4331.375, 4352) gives -0.061 mag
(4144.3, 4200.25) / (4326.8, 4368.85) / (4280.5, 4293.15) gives 0.170 mag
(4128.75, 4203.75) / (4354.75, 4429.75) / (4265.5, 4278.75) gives 0.129 mag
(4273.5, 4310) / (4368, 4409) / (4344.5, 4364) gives -0.152 mag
